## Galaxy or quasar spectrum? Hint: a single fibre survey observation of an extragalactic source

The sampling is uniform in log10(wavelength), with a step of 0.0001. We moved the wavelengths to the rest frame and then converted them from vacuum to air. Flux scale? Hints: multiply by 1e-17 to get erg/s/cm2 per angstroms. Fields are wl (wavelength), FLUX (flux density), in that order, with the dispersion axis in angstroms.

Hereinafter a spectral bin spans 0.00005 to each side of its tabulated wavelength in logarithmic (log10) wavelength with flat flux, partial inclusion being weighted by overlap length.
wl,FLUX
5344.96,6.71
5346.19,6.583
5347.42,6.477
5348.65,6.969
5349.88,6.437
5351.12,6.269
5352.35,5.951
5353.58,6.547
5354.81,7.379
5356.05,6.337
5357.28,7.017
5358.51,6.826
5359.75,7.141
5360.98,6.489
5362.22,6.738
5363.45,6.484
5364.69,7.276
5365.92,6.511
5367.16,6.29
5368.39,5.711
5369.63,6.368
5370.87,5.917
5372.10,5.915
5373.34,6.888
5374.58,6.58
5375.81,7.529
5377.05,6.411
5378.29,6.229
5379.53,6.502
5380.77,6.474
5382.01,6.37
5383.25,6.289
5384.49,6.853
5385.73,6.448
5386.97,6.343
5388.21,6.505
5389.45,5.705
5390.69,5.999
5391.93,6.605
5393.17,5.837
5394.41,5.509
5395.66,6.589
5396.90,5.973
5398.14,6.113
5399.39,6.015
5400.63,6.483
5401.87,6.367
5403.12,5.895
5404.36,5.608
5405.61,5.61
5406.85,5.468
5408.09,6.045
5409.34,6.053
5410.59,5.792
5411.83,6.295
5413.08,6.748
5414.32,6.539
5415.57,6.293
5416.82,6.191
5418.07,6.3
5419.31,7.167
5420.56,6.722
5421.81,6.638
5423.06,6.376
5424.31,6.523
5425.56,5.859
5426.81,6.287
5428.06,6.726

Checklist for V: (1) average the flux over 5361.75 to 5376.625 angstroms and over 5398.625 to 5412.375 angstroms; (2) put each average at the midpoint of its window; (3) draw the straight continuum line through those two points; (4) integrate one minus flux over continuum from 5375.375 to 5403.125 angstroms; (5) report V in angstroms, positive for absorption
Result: -0.4 angstroms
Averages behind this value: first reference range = 6.52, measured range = 6.3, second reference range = 5.97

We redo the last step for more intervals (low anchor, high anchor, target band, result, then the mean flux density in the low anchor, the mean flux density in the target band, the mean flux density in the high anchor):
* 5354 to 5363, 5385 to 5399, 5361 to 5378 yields 0.27 angstroms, 6.83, 6.5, 6.15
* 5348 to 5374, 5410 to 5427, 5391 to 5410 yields 1.31 angstroms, 6.54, 6.01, 6.41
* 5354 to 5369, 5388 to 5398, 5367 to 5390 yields -0.13 angstroms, 6.68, 6.39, 6.08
